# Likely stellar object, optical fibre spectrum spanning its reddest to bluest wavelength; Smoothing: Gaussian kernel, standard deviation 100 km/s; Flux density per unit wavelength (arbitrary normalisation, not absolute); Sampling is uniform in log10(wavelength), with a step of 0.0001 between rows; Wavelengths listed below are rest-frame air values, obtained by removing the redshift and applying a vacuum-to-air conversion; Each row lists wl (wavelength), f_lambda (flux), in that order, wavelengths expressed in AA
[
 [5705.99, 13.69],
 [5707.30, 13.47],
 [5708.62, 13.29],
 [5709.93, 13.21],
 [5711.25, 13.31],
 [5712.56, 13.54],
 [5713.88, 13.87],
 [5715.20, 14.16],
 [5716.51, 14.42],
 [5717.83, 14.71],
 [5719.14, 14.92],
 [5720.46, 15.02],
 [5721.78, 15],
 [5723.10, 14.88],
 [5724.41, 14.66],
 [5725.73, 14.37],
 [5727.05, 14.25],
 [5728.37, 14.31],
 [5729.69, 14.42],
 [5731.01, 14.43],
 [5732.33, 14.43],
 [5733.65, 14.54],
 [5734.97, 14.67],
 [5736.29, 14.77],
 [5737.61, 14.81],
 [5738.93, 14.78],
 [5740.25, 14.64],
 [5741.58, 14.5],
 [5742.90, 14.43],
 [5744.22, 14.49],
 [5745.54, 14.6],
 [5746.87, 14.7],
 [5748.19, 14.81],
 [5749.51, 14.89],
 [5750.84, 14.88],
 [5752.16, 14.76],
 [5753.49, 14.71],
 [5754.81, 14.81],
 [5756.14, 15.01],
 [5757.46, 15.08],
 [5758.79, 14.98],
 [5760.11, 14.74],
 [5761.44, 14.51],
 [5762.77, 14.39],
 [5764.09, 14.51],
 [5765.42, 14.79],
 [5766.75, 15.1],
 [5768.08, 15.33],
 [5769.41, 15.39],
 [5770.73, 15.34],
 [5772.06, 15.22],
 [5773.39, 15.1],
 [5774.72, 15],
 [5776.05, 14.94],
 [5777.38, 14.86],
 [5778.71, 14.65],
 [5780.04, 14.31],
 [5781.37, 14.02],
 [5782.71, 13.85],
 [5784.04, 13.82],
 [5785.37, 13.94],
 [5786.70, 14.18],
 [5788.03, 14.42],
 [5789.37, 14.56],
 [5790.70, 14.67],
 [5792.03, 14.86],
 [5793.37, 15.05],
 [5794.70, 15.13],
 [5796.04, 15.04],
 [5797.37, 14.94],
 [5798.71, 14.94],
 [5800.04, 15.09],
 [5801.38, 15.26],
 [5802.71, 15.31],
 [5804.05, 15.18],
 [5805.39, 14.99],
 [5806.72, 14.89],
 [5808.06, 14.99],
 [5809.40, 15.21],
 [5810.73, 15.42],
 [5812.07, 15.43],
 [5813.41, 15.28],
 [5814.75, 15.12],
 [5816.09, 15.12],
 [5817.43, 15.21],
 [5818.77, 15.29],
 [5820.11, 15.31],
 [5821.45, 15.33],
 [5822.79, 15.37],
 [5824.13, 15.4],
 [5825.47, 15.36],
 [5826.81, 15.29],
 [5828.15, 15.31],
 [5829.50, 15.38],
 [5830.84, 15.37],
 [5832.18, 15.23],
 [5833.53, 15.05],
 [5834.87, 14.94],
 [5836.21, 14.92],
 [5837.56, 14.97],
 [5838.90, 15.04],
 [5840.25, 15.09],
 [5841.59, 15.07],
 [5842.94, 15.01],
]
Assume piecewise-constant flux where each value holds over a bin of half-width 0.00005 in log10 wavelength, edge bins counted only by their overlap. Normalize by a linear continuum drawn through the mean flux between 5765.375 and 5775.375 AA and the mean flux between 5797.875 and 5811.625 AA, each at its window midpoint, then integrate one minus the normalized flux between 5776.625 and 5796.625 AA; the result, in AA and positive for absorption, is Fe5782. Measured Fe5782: 0.9 AA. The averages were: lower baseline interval 15.2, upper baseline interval 15.1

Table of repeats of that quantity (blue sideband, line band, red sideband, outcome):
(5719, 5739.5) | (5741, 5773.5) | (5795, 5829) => -0.03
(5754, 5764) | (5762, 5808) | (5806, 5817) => 0.57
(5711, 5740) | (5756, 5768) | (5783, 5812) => -0.11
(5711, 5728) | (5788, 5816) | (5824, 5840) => -0.15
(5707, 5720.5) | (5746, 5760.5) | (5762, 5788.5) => -0.44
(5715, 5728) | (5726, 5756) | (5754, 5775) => 0.34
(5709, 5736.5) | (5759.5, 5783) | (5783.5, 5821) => -0.11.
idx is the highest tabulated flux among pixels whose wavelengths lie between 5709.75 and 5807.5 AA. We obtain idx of 15.39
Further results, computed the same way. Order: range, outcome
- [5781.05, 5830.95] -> 15.43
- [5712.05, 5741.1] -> 15.02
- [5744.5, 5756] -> 14.89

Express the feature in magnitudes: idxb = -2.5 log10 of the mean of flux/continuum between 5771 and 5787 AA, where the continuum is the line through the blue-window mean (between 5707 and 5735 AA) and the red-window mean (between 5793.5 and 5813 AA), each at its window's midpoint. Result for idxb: 0.027 mag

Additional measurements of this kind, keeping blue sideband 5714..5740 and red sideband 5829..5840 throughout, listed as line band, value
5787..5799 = 0.007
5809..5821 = -0.018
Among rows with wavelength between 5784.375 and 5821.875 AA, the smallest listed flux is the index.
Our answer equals 13.94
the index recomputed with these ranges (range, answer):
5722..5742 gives 14.25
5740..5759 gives 14.43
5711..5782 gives 13.31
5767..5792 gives 13.82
